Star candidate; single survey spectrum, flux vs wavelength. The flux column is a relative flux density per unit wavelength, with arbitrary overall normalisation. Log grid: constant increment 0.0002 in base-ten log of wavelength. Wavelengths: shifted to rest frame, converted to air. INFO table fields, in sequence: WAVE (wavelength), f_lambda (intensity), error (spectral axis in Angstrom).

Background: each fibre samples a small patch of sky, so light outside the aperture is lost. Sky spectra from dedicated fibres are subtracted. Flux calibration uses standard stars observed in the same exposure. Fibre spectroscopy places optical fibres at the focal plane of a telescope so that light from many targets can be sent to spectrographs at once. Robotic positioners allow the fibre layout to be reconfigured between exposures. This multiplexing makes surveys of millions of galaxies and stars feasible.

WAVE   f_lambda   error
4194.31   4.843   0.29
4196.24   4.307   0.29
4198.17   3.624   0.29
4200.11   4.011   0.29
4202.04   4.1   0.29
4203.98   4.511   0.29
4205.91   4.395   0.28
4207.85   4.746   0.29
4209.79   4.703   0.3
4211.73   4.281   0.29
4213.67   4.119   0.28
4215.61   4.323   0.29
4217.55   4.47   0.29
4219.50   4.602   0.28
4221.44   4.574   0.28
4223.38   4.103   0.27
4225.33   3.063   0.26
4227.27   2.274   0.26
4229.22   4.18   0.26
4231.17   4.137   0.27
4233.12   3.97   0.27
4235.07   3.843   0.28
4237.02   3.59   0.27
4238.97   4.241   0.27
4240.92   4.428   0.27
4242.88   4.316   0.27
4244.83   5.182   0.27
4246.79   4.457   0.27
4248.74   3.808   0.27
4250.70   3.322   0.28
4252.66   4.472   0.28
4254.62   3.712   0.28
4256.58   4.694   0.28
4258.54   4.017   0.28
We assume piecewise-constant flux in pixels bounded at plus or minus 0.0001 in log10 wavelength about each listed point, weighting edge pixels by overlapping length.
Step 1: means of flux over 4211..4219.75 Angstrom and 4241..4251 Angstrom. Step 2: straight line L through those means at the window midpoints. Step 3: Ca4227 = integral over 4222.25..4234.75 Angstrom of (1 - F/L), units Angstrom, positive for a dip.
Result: 1.95 Angstrom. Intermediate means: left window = 4.34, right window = 4.29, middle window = 3.65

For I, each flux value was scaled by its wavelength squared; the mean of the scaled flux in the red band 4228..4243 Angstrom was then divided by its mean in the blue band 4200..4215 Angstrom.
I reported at 0.9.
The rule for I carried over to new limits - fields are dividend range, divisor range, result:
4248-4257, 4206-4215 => 0.91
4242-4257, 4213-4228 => 1.08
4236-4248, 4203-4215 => 0.99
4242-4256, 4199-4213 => 0.98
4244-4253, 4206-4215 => 0.96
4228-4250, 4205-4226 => 0.97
